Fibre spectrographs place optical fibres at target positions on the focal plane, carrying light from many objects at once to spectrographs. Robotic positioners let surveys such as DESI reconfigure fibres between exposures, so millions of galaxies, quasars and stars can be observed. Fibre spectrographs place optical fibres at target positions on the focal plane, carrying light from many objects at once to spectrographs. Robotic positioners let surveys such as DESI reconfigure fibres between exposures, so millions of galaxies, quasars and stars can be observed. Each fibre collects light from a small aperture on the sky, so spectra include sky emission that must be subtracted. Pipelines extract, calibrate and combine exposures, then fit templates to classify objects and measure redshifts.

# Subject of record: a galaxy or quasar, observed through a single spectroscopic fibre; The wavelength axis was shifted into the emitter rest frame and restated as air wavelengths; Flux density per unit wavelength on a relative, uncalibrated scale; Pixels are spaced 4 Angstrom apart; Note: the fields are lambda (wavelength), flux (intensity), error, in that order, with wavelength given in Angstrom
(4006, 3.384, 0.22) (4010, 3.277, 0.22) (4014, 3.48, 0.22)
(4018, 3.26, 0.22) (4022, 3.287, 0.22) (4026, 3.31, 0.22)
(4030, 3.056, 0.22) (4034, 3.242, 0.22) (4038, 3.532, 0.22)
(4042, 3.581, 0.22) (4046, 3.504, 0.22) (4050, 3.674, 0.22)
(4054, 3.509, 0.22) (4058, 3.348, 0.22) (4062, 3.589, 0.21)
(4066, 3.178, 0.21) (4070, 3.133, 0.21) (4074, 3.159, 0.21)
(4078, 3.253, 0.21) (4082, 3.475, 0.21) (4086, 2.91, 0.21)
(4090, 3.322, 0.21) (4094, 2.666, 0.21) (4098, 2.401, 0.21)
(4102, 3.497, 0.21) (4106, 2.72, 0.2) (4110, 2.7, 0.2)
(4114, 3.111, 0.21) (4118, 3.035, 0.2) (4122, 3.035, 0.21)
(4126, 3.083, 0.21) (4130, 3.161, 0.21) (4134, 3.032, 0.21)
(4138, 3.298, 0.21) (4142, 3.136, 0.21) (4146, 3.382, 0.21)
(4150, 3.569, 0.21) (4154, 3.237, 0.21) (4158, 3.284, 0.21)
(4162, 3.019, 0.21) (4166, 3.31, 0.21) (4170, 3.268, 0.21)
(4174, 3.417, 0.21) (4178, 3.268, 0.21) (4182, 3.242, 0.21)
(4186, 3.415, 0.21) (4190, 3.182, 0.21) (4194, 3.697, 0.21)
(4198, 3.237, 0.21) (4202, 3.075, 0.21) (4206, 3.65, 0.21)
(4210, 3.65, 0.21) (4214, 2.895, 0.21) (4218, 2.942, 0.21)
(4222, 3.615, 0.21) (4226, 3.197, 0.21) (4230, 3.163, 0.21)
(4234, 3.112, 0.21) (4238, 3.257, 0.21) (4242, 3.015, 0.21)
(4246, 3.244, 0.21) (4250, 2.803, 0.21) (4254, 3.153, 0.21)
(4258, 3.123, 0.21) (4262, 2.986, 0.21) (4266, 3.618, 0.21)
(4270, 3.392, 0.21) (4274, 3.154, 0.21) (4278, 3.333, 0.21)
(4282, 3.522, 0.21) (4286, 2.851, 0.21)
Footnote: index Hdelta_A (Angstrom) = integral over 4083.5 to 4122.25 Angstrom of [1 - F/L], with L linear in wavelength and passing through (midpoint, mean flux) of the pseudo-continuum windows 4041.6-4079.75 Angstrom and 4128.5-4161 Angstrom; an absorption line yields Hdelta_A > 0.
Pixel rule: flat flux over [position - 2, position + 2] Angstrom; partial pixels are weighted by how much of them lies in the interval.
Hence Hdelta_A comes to 4.42 Angstrom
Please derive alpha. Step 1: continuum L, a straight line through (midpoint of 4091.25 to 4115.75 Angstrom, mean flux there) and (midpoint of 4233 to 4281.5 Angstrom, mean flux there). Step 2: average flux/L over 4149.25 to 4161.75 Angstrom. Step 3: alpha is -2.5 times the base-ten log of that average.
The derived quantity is -0.11 mag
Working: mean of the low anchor 2.86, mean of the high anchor 3.19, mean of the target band 3.29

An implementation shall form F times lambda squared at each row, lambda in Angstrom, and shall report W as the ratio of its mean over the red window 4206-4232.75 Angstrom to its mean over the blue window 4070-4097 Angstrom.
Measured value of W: 1.1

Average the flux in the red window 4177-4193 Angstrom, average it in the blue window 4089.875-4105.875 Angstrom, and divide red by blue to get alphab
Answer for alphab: 1.14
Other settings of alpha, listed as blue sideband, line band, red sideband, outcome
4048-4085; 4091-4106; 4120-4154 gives 0.15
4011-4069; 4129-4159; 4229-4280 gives 0.01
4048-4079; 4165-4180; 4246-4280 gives -0.01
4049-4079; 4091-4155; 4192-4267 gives 0.08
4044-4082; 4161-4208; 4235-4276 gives -0.02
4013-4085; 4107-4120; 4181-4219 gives 0.14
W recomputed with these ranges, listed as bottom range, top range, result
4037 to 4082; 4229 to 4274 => 1.02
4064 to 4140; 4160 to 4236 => 1.12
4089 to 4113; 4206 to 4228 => 1.21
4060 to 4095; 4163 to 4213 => 1.10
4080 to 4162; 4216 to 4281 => 1.10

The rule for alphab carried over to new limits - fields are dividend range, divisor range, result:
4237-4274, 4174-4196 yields 0.94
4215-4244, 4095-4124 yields 1.09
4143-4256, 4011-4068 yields 0.96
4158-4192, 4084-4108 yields 1.12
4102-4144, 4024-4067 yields 0.89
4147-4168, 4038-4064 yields 0.93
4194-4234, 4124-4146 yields 1.04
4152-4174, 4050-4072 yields 0.96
